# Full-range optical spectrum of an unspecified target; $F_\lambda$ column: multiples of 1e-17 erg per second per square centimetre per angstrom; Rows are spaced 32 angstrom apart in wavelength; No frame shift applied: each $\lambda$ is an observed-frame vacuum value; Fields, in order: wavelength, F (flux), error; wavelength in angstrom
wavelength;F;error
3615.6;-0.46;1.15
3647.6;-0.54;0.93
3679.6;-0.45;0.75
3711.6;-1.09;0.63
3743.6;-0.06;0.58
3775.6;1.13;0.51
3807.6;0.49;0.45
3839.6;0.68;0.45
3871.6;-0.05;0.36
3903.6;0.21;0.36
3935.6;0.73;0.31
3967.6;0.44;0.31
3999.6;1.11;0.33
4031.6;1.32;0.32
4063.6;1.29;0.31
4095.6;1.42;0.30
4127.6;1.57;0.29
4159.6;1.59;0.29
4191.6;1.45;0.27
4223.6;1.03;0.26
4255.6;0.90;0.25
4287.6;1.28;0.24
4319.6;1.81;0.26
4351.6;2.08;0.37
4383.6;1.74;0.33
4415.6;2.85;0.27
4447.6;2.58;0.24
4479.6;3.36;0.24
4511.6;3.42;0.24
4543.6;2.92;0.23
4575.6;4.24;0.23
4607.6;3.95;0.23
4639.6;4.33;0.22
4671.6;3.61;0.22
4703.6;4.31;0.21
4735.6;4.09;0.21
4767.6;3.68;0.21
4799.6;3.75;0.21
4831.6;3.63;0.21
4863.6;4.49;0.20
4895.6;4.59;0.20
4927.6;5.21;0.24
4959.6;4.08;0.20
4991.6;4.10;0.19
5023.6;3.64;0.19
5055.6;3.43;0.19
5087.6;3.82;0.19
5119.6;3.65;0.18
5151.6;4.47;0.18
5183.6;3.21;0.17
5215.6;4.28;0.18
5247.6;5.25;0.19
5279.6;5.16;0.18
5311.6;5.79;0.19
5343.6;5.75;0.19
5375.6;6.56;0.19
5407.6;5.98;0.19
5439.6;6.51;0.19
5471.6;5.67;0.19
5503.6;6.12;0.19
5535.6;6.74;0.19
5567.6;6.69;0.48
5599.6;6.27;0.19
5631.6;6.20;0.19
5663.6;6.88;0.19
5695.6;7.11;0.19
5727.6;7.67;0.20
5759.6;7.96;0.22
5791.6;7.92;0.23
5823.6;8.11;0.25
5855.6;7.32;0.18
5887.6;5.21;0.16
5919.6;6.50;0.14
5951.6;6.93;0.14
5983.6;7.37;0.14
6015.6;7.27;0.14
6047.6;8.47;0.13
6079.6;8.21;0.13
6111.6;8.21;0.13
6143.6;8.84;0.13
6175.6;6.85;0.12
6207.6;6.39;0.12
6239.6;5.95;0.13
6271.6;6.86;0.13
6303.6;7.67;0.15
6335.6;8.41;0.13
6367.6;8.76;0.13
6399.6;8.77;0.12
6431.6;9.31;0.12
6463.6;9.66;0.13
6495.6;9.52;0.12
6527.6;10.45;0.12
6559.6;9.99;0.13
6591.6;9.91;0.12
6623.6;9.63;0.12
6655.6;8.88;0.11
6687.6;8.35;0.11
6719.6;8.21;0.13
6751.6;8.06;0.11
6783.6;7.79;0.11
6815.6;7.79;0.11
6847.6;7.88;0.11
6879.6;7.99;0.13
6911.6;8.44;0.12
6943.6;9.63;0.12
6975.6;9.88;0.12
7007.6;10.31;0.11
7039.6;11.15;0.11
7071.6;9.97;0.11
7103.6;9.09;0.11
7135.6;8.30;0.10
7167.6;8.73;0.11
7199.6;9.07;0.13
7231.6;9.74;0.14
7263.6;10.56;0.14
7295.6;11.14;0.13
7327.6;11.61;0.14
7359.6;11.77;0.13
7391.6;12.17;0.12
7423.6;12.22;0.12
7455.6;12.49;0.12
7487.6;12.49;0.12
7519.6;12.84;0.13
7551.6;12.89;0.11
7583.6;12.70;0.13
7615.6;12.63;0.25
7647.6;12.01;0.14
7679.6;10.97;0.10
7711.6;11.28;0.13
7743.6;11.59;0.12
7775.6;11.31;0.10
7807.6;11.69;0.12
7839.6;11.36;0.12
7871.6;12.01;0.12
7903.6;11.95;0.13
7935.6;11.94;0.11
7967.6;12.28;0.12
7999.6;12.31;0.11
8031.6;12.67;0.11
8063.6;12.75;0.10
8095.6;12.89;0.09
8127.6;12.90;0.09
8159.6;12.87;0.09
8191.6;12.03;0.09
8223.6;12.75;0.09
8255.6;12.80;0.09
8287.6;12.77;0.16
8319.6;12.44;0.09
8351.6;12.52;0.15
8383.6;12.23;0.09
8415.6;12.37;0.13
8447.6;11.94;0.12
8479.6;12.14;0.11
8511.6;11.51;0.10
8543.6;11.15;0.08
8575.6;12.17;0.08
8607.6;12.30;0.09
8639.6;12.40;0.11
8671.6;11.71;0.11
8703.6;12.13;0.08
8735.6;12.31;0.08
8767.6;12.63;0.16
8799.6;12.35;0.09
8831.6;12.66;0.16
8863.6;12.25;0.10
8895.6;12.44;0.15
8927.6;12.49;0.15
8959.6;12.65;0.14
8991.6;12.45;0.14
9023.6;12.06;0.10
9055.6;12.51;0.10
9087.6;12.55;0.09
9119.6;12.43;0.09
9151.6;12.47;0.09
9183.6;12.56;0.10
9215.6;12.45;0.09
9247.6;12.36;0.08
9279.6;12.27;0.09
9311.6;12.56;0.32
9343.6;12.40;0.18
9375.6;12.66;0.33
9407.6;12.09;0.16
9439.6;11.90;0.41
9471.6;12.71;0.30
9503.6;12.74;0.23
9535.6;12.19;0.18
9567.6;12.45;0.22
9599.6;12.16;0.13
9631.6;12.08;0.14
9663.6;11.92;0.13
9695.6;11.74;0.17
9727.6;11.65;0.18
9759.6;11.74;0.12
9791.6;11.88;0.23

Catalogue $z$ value 0.000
